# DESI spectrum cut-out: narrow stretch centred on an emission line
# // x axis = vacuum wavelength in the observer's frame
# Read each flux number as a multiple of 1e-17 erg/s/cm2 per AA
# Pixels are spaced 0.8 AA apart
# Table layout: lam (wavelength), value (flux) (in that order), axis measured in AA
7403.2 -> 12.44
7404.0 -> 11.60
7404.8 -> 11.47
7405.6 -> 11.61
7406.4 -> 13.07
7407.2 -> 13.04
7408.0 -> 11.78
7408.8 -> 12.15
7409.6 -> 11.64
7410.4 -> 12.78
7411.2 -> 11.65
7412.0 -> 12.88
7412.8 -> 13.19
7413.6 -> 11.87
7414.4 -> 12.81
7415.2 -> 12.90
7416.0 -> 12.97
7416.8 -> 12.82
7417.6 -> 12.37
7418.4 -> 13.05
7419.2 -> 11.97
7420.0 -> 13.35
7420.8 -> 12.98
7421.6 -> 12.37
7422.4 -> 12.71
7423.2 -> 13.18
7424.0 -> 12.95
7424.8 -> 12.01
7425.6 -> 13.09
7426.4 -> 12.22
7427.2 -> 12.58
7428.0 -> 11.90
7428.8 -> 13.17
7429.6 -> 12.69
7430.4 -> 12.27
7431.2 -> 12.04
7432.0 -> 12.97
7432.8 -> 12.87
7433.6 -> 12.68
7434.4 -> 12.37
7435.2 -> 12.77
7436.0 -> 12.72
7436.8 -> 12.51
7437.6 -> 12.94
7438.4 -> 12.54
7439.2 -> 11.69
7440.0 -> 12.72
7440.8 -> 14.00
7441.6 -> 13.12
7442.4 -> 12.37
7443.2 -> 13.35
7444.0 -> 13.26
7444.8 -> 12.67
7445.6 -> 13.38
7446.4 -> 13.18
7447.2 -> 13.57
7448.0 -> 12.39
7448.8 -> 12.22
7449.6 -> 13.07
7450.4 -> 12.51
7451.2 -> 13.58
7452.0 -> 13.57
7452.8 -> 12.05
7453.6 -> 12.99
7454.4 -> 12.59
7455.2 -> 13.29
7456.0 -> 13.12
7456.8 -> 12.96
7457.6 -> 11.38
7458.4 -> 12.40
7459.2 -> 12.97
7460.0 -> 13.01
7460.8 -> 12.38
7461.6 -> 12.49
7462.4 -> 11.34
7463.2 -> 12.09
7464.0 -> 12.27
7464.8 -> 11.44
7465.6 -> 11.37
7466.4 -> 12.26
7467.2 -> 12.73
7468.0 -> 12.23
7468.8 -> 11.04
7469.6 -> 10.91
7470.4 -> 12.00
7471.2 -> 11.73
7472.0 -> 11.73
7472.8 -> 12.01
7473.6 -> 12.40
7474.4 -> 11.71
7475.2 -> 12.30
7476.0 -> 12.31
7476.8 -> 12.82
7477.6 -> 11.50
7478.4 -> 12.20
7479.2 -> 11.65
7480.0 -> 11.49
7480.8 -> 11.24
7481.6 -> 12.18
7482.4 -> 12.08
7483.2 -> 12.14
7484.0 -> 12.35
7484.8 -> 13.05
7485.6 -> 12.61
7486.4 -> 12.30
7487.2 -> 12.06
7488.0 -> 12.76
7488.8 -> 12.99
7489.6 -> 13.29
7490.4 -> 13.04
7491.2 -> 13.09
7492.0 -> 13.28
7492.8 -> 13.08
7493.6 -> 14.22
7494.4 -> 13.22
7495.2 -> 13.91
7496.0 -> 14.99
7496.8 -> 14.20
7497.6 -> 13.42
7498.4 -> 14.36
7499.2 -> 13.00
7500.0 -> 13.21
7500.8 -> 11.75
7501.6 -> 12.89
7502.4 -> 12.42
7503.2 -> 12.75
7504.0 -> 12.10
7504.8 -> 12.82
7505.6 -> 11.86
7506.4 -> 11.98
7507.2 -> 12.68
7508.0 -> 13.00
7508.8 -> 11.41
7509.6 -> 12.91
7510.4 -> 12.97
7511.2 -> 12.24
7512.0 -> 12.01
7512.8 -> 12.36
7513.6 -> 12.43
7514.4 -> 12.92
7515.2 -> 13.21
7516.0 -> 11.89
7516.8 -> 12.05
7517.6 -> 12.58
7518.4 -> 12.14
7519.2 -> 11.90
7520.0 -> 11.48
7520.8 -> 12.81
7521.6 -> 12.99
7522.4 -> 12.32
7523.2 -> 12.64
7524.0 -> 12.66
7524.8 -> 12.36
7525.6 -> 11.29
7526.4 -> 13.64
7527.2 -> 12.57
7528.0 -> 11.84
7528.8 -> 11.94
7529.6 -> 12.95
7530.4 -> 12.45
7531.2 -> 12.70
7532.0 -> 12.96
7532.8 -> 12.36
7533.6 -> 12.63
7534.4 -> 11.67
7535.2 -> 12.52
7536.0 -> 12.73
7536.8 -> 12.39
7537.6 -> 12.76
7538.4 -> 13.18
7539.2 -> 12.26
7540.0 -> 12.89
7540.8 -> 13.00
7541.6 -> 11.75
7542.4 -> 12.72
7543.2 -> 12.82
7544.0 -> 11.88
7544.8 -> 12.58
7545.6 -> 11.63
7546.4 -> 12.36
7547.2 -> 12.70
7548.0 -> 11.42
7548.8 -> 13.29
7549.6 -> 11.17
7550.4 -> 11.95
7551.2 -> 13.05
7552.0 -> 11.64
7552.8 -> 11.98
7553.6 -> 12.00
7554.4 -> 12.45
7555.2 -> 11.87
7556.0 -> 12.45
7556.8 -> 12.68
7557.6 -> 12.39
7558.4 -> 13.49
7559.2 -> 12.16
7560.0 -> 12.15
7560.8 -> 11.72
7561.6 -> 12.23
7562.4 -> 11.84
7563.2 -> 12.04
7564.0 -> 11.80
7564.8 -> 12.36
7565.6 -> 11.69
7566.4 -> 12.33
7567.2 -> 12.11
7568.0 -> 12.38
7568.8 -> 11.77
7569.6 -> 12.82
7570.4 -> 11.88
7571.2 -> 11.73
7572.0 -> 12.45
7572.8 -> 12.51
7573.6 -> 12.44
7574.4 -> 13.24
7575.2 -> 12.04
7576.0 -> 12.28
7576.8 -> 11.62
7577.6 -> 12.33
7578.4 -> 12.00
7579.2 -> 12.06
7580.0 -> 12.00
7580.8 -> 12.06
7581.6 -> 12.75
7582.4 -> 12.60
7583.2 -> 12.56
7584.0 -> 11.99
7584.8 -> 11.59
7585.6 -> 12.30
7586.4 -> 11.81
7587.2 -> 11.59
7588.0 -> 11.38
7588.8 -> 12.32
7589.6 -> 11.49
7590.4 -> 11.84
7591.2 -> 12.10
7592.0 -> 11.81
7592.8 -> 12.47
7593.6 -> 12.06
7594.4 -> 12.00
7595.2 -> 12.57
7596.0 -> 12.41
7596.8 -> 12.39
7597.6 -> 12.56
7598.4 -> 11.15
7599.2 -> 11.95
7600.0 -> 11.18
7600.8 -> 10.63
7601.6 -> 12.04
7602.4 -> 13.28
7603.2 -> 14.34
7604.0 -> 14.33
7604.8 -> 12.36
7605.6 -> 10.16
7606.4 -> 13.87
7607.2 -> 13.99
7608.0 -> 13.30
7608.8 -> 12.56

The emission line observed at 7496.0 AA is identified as [N II] 6583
